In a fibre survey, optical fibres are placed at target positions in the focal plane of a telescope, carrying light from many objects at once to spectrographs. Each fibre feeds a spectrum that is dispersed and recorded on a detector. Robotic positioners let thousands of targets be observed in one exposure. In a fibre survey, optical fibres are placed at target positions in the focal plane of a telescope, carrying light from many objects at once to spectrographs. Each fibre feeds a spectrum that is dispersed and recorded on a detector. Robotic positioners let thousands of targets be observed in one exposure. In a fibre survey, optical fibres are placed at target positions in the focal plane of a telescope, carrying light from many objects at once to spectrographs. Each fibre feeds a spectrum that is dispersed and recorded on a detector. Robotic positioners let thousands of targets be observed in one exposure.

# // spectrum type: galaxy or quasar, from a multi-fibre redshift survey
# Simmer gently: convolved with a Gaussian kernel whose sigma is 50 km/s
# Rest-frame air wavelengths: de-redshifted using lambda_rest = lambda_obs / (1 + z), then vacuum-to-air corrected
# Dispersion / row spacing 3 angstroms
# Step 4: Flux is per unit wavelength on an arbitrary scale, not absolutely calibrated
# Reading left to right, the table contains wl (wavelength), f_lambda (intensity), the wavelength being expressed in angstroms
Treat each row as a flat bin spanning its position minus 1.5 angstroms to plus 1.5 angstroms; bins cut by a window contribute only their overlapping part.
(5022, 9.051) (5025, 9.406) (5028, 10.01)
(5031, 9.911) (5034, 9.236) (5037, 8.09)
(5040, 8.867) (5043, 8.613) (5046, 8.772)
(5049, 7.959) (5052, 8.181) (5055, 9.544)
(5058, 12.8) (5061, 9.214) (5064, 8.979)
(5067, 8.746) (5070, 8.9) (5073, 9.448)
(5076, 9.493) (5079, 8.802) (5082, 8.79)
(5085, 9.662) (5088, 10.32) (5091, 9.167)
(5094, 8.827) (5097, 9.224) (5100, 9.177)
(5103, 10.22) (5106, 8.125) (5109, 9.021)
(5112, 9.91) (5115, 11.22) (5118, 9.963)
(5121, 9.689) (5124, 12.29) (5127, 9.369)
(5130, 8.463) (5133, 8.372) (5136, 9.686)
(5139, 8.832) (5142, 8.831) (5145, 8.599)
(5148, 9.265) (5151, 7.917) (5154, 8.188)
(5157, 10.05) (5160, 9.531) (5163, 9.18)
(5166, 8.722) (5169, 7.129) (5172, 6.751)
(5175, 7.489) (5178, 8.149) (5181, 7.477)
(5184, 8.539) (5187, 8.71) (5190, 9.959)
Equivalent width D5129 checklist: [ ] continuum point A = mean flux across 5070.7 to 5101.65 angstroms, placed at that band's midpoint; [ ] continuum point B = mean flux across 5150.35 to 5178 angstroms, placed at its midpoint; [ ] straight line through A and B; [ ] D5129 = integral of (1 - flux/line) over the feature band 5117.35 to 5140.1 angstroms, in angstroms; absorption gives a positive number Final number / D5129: -2.11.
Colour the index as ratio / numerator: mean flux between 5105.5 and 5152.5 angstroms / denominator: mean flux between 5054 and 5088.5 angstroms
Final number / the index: 1.0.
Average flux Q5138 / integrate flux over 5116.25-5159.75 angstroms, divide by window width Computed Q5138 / 9.27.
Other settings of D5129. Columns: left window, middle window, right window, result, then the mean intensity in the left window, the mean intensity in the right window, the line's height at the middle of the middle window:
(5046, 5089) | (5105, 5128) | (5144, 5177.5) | -3.01 angstroms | 9.31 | 8.43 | 8.85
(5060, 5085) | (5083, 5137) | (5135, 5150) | -3.34 angstroms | 9.08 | 8.98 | 9.03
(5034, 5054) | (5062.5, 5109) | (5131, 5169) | -2.93 angstroms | 8.5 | 8.85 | 8.64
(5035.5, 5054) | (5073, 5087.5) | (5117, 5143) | -0.66 angstroms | 8.44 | 9.5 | 8.89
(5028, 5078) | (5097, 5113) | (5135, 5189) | -0.72 angstroms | 9.19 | 8.51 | 8.87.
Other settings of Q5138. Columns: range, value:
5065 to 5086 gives 9.1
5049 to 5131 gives 9.52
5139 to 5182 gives 8.4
